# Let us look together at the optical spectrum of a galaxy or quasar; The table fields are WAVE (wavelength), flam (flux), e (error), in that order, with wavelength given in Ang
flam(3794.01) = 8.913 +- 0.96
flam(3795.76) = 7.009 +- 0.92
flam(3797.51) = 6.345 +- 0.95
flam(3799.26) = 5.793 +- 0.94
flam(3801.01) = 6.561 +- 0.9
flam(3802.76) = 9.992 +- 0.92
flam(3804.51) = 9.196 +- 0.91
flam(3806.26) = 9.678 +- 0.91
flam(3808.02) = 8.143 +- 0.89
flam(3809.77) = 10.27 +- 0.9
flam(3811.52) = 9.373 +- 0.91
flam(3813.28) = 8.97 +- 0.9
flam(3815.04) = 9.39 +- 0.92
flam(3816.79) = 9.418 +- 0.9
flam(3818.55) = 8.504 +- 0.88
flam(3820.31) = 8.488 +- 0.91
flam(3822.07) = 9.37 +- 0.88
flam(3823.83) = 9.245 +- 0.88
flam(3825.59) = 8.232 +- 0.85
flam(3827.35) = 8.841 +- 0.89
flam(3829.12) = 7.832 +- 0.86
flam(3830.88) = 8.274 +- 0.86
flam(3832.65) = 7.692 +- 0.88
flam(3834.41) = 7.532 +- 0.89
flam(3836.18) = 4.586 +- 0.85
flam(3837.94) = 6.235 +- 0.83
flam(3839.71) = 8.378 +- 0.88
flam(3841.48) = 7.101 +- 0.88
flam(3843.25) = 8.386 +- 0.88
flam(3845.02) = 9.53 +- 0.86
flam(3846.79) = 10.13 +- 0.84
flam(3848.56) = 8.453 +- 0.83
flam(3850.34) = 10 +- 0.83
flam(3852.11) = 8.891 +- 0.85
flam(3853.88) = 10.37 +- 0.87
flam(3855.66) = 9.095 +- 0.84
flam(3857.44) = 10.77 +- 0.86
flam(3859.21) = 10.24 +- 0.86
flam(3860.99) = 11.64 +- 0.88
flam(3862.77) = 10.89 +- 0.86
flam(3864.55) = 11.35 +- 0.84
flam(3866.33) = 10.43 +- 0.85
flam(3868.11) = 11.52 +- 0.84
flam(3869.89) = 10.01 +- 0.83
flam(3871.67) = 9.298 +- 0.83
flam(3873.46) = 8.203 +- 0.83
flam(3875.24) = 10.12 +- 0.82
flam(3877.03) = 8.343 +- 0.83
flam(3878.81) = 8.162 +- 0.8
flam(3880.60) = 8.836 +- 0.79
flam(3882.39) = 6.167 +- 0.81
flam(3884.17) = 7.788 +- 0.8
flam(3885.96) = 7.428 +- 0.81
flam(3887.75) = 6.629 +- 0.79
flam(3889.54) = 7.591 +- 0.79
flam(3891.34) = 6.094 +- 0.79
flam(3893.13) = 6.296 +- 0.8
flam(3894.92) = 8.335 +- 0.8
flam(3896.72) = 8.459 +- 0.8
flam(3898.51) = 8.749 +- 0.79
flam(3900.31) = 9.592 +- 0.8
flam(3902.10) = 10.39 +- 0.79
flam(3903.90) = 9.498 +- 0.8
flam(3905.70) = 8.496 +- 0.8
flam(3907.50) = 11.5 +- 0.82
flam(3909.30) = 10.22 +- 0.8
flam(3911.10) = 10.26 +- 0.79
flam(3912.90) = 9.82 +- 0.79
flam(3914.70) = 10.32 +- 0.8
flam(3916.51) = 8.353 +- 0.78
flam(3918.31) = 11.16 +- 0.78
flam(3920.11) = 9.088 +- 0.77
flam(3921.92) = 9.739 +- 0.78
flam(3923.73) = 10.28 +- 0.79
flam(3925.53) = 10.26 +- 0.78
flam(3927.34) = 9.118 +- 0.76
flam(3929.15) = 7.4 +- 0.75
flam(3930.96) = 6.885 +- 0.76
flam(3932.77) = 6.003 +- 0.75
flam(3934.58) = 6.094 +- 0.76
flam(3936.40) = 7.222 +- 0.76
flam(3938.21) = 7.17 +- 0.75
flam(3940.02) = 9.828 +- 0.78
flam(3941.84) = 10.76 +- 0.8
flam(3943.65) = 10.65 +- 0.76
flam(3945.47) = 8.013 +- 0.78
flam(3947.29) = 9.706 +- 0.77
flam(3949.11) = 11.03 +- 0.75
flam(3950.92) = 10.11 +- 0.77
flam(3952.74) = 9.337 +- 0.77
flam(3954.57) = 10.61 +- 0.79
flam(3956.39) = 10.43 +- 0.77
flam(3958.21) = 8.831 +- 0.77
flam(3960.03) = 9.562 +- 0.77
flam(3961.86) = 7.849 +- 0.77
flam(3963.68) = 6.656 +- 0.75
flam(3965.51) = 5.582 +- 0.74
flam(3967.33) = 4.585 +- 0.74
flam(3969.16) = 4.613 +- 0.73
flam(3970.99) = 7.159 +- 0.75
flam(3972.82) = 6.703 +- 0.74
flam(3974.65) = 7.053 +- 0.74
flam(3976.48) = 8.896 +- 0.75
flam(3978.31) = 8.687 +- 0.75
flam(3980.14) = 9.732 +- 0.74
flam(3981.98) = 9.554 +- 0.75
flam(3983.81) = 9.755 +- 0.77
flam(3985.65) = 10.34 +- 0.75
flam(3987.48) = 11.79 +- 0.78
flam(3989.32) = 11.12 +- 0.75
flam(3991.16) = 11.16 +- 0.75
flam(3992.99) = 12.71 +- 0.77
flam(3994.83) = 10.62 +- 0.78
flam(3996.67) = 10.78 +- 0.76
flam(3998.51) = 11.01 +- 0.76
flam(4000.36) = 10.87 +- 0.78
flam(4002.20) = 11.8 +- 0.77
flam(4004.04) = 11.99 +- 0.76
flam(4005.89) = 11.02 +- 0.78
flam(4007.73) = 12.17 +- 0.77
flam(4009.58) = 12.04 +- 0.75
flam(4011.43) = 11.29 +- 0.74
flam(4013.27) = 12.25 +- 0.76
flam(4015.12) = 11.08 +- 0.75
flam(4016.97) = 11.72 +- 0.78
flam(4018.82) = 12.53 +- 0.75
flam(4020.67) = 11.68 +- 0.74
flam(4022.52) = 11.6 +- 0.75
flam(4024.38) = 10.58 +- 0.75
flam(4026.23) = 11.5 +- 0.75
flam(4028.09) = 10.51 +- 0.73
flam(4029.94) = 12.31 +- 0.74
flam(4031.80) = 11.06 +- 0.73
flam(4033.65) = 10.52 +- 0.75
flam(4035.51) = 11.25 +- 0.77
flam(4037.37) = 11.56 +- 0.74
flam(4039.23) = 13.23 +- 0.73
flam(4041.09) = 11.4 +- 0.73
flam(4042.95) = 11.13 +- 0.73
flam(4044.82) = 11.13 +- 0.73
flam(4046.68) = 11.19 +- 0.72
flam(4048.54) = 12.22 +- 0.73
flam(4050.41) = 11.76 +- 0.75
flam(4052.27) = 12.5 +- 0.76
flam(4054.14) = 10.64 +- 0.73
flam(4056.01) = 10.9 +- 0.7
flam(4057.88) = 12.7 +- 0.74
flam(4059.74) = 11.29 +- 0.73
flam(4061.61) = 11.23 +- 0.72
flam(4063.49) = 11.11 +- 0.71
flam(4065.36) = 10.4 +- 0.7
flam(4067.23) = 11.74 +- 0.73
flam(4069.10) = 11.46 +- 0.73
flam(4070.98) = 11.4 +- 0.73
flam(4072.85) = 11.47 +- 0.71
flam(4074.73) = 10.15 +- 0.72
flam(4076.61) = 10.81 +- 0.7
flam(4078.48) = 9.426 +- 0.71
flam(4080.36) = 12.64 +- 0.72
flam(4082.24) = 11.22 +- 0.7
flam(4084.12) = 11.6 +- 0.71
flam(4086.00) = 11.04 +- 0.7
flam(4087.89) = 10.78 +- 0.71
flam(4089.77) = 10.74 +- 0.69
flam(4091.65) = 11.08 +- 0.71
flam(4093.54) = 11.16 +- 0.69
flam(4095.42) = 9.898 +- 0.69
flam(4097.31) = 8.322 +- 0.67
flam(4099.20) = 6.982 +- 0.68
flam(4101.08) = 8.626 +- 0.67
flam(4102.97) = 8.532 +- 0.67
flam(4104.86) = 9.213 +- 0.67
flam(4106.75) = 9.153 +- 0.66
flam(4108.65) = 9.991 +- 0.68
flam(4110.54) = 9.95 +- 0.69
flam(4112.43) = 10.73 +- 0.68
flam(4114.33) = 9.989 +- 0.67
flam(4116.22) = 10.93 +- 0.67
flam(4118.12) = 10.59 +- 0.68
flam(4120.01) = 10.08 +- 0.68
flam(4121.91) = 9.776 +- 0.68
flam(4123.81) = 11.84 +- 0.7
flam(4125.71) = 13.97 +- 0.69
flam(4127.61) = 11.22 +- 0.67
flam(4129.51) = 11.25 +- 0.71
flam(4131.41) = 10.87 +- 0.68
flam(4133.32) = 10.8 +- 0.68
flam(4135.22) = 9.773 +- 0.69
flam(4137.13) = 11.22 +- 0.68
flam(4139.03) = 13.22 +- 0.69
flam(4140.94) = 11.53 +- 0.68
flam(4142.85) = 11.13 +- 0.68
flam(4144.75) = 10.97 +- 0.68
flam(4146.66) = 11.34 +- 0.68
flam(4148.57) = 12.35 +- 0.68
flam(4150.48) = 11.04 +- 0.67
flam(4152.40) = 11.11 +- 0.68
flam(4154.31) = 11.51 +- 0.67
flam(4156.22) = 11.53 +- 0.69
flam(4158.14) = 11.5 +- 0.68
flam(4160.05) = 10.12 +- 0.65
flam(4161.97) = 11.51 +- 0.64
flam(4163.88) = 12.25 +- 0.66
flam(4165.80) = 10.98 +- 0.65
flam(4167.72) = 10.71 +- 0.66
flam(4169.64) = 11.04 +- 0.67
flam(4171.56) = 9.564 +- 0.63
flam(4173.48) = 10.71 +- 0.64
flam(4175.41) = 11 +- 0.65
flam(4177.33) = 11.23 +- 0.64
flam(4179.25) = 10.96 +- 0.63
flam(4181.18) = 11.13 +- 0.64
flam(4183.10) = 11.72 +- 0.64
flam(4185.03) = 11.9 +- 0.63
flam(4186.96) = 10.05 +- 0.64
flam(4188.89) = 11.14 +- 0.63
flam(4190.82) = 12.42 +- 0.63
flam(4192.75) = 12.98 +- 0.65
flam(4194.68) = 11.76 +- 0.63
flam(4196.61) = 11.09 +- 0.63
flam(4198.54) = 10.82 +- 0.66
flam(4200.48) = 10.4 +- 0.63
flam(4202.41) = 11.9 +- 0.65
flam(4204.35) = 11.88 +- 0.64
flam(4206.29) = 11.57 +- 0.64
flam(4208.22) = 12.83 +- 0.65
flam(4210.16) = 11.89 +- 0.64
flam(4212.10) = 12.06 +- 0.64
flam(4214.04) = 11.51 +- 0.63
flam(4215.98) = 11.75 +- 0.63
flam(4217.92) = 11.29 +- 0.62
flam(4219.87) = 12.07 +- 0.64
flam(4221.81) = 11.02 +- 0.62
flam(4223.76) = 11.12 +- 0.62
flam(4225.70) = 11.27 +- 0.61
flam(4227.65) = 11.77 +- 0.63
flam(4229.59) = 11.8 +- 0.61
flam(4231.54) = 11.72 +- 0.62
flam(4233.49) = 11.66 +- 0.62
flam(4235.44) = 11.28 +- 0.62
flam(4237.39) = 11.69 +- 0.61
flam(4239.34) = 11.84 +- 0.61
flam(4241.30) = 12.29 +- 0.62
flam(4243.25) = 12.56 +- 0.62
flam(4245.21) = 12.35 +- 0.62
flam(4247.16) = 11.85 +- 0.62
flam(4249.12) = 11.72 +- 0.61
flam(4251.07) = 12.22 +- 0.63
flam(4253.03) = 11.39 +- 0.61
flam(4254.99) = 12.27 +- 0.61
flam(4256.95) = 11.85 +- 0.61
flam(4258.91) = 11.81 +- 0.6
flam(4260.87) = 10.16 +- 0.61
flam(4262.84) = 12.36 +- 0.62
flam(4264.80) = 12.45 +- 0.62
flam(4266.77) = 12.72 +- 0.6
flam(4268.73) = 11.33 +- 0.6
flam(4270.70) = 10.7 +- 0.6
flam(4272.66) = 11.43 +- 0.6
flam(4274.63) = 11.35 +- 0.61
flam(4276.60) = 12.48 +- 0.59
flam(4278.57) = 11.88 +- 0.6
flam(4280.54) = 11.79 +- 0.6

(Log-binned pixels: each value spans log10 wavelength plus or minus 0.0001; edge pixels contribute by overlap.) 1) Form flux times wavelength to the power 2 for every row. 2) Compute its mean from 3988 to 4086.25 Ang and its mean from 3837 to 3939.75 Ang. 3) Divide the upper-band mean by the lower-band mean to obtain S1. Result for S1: 1.38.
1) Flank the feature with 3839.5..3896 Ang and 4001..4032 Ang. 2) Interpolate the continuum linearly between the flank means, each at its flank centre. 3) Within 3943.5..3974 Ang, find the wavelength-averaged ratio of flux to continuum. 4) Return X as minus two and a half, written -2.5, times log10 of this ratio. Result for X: 0.27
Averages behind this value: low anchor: 8.95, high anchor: 11.6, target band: 8.25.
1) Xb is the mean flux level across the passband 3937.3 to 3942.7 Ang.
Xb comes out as 9.24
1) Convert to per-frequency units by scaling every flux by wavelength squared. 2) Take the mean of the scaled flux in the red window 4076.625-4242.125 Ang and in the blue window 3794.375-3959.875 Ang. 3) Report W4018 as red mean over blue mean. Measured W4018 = 1.44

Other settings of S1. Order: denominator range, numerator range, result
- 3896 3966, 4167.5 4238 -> 1.43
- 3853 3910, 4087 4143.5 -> 1.29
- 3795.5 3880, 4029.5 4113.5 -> 1.37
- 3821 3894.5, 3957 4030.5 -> 1.24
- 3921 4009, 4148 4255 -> 1.40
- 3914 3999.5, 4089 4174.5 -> 1.29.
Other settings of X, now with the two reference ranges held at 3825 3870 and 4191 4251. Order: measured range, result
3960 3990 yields 0.22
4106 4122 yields 0.08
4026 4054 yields -0.11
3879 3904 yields 0.18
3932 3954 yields 0.10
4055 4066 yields -0.07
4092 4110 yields 0.19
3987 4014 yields -0.13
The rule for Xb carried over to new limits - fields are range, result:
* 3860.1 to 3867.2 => 11.1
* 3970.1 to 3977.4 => 7.46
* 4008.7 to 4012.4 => 11.7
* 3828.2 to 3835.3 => 7.83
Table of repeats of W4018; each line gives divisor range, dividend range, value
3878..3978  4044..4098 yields 1.41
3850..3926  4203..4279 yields 1.51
